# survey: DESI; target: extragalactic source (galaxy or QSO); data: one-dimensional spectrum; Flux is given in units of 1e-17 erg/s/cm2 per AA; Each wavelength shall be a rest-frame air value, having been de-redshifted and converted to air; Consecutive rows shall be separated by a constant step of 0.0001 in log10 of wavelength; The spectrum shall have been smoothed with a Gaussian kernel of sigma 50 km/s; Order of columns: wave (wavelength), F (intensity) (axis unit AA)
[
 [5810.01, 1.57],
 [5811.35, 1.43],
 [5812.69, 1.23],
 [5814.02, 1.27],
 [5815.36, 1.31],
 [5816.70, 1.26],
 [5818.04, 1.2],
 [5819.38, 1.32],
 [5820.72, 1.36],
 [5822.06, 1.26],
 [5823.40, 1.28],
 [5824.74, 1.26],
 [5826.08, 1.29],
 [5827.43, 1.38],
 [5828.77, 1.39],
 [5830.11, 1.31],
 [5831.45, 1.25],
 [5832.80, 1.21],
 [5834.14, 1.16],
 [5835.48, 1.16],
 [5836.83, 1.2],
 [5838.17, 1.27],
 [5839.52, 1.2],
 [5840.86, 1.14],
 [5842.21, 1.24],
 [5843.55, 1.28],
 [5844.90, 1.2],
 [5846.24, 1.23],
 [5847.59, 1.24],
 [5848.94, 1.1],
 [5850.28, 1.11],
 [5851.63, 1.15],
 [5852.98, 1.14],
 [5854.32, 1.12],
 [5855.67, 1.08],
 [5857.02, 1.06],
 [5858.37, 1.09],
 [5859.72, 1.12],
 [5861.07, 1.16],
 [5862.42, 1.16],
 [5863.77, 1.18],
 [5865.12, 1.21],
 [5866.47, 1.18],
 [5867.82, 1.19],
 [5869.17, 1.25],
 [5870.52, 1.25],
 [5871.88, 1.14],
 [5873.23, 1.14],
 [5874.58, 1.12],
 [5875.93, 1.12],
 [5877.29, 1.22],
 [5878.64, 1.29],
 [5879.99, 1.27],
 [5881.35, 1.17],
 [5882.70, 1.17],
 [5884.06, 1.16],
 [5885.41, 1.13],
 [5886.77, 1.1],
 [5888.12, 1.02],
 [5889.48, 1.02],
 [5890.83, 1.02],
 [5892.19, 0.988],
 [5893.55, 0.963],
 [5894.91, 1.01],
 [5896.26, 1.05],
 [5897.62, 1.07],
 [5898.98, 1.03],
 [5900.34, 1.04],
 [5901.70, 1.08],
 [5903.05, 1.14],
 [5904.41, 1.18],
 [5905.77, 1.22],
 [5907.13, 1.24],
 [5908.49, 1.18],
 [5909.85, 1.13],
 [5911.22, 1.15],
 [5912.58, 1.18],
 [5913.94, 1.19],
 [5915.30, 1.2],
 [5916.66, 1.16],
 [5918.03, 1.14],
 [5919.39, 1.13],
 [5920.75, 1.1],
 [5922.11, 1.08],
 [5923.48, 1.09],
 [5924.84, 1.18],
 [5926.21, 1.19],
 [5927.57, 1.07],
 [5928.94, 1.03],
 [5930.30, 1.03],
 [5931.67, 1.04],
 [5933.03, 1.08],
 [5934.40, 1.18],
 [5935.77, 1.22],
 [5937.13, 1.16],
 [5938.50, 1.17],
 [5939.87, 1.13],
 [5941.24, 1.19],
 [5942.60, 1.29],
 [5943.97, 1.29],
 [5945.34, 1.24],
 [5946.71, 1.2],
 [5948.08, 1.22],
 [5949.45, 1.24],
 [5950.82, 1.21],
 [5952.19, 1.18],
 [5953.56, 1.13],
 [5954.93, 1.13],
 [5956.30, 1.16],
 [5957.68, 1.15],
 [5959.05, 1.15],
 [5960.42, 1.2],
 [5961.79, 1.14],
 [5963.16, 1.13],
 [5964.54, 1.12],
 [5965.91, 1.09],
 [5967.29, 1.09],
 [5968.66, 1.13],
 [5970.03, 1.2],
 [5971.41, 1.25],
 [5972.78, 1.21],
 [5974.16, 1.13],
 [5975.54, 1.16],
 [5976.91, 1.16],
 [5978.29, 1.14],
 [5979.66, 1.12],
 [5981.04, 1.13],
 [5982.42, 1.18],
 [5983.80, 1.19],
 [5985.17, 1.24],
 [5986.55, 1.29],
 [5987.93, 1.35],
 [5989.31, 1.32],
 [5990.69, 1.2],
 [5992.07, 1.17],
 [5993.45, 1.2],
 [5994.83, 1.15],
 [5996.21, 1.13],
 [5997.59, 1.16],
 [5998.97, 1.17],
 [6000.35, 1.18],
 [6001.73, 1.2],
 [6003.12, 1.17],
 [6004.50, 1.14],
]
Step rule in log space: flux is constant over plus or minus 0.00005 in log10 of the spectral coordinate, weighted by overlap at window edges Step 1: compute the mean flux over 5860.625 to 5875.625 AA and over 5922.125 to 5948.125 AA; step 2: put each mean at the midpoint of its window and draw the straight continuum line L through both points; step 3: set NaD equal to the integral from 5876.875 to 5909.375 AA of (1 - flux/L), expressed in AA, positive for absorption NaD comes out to 1.5 AA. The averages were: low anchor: 1.18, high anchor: 1.15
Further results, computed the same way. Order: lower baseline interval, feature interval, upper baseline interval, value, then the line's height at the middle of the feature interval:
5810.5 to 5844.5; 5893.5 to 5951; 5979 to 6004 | 3.9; 1.23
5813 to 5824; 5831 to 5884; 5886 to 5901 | -1.4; 1.15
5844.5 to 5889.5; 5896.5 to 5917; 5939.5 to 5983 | 0.3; 1.16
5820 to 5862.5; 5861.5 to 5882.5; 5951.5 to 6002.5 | 0.1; 1.2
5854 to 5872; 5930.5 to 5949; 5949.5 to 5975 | -0.4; 1.16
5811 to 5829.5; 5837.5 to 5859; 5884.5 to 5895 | 0.5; 1.19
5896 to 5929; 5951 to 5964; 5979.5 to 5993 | 0.4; 1.19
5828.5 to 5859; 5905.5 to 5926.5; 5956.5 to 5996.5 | 0.4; 1.18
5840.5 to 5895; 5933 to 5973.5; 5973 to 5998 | 0.0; 1.18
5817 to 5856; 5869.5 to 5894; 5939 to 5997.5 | 1.6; 1.21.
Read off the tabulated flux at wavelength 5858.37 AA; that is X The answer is 1.09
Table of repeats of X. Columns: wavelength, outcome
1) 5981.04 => 1.13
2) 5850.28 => 1.11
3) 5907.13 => 1.24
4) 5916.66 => 1.16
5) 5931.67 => 1.04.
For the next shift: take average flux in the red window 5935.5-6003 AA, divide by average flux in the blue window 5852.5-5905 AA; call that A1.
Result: 1.05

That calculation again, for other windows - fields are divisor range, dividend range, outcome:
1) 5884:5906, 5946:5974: 1.09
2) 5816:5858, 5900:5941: 0.93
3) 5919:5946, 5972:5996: 1.04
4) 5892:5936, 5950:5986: 1.04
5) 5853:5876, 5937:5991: 1.03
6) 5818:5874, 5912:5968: 0.96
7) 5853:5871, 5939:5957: 1.04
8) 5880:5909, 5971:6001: 1.09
